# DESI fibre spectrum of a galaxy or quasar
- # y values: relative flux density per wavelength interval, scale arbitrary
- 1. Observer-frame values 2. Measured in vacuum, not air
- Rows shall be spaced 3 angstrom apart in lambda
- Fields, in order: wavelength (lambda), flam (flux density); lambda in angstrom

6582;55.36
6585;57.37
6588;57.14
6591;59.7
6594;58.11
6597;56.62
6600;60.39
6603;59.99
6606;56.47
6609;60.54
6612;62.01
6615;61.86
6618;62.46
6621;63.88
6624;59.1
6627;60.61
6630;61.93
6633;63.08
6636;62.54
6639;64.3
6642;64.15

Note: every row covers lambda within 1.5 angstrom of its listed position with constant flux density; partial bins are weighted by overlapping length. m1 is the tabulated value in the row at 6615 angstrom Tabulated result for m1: 61.86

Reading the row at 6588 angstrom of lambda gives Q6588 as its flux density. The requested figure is 57.14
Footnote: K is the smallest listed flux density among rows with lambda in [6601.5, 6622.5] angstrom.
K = 56.47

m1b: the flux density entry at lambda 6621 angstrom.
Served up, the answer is 63.88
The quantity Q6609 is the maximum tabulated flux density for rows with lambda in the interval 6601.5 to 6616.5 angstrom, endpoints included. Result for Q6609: 62.01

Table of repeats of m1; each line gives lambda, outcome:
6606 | 56.47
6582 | 55.36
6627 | 60.61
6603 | 59.99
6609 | 60.54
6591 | 59.7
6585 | 57.37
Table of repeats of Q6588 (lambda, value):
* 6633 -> 63.08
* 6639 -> 64.3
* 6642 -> 64.15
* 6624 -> 59.1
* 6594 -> 58.11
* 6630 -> 61.93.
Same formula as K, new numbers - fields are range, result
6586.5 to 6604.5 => 56.62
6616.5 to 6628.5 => 59.1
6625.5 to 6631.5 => 60.61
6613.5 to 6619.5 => 61.86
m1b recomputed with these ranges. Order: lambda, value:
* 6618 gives 62.46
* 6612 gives 62.01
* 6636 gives 62.54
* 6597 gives 56.62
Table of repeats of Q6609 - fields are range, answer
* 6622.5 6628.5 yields 60.61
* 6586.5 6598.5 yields 59.7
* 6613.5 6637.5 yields 63.88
